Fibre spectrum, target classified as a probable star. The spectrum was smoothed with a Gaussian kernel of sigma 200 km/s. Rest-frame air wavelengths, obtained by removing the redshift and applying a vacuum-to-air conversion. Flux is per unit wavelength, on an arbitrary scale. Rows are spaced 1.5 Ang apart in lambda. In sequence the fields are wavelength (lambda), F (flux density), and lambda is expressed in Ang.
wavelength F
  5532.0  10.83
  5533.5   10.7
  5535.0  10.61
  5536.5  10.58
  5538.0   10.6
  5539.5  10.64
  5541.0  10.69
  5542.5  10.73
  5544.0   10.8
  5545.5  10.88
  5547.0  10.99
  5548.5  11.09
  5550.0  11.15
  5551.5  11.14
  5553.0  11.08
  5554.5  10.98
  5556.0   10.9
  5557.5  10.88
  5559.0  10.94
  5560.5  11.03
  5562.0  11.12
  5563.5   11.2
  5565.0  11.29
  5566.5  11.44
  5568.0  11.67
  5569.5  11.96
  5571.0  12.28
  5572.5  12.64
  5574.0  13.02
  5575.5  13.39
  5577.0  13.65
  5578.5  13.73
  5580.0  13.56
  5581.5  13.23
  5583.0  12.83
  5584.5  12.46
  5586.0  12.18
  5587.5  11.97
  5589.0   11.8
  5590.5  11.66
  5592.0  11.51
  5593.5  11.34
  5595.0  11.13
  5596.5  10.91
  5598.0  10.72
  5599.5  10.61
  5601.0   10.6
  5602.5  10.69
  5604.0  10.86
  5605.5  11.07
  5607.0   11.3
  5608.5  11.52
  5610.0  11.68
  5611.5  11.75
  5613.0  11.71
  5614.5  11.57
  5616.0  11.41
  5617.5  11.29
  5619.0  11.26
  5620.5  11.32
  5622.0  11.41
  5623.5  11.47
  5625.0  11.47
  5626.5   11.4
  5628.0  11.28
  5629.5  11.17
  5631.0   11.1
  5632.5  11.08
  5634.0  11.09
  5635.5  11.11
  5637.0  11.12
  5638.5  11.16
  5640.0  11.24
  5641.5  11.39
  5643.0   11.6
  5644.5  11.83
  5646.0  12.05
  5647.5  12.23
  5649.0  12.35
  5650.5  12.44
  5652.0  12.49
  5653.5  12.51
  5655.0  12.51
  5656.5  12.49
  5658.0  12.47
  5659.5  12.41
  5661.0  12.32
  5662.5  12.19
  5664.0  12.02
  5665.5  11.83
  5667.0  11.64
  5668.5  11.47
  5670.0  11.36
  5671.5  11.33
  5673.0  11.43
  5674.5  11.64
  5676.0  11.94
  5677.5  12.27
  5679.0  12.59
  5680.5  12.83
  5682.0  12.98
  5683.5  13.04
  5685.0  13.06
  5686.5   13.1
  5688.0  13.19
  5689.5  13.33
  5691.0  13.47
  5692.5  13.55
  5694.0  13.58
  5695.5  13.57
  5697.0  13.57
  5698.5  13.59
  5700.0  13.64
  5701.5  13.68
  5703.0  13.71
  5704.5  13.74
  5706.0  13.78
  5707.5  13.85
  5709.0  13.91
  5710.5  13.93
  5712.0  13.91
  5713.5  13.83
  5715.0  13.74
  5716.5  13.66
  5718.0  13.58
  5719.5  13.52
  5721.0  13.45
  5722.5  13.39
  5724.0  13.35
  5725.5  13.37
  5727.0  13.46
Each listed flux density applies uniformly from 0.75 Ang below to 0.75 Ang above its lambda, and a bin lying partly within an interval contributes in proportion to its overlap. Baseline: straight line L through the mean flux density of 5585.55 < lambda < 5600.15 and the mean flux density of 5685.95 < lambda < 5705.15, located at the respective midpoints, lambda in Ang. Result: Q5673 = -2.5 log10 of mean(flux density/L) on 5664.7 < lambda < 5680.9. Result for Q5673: 0.11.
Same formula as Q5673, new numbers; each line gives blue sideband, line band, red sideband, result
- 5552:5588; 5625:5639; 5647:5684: 0.09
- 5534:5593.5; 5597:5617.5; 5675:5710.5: 0.09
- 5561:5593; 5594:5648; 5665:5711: 0.11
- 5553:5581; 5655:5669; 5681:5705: 0.08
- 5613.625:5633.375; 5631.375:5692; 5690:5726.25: 0.02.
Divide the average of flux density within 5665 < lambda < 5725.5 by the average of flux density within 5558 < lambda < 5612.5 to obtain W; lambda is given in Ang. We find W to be 1.11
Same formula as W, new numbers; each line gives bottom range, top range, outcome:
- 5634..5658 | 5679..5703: 1.12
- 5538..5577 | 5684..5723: 1.19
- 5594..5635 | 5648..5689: 1.10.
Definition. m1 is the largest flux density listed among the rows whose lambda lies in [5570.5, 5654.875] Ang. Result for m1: 13.73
